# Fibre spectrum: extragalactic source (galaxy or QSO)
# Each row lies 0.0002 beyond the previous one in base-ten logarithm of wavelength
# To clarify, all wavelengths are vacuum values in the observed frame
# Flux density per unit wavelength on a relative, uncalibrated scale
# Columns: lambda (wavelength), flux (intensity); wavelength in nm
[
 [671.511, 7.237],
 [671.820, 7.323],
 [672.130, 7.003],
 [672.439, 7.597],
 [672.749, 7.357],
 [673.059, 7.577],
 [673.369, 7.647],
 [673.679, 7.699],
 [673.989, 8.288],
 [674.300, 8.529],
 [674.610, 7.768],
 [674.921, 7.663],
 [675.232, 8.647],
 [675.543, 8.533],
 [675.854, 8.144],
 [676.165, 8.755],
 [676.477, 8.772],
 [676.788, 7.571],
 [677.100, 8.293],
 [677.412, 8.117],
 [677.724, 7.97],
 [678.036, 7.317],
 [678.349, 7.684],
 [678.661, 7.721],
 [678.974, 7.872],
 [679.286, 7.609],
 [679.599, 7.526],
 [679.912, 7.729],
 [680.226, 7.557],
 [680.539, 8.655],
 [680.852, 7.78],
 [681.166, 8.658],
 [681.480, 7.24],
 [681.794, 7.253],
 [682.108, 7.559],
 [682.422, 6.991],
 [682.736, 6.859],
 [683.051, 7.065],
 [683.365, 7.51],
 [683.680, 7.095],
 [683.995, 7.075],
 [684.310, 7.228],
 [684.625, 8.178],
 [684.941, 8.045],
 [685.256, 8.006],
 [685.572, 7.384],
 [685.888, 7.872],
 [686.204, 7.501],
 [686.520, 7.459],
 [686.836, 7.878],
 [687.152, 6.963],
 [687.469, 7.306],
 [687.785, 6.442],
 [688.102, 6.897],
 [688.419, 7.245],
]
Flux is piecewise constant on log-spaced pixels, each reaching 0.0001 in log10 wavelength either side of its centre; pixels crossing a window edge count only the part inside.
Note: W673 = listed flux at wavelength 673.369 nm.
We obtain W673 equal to 7.647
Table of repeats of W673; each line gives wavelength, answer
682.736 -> 6.859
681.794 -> 7.253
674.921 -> 7.663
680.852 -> 7.78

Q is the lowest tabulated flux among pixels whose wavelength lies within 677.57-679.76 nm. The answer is 7.317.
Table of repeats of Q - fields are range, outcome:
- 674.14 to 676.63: 7.663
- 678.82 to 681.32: 7.526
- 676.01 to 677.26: 7.571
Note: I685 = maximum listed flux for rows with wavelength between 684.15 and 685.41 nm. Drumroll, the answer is 8.178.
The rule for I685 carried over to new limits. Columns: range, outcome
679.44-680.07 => 7.729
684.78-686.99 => 8.045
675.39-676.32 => 8.755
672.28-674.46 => 8.529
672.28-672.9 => 7.597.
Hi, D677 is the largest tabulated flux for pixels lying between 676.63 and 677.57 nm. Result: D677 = 8.293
